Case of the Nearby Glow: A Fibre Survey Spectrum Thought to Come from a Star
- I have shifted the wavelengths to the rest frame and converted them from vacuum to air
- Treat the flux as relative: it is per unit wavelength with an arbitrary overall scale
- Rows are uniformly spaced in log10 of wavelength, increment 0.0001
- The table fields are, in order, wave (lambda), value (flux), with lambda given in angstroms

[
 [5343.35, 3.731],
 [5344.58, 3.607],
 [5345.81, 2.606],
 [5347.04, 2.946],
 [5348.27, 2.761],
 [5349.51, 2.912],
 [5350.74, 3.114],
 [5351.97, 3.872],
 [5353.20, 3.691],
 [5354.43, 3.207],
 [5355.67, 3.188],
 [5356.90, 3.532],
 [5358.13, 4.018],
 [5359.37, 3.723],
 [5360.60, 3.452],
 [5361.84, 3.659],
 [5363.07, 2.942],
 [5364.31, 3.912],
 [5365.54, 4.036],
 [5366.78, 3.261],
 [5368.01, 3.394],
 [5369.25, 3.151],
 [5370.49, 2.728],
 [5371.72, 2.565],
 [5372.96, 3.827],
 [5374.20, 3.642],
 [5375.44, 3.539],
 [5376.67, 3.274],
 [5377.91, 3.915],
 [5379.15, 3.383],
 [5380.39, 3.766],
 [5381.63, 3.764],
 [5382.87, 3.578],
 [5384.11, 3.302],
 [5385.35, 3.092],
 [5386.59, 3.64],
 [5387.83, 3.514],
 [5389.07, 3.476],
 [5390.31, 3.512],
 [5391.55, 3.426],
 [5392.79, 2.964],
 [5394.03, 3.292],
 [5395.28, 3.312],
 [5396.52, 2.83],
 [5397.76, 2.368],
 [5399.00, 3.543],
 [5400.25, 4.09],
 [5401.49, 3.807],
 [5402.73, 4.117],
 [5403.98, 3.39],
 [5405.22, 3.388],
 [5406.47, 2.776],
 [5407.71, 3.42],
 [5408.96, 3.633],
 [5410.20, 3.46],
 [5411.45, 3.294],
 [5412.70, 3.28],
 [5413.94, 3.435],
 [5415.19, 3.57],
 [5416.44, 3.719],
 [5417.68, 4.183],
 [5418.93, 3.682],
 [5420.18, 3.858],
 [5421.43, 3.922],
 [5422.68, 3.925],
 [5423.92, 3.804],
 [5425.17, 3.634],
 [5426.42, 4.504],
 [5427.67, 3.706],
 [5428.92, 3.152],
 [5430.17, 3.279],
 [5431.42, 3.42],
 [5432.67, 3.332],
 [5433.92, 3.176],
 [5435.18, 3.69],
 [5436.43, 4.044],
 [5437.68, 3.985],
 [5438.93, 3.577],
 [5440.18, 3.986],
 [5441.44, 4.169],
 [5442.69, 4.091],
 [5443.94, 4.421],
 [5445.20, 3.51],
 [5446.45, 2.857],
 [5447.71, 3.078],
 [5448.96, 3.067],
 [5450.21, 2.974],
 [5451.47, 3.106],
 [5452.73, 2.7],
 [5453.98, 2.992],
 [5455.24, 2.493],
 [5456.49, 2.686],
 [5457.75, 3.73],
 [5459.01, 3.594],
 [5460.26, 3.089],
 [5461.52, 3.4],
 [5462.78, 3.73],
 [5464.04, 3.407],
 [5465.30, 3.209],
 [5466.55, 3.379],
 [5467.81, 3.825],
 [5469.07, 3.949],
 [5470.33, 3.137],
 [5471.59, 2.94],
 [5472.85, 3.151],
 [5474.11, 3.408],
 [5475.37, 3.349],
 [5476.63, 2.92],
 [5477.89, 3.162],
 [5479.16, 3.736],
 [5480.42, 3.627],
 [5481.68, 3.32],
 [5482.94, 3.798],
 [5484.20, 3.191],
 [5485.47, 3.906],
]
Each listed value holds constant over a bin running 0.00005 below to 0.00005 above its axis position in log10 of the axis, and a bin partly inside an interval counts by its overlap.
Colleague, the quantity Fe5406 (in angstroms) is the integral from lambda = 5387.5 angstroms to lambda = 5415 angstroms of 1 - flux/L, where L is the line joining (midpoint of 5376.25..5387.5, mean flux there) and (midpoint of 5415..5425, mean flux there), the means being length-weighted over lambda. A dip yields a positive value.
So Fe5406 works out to 2.3 angstroms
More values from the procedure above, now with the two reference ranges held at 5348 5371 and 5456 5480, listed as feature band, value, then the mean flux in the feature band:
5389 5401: 0.41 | 3.28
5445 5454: 0.95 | 3.02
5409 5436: -1.92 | 3.62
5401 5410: -0.29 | 3.5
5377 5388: -0.47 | 3.54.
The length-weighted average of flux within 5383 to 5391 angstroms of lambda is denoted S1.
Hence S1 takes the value 3.43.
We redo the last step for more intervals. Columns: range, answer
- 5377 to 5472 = 3.48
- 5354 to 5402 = 3.43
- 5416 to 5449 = 3.71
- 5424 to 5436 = 3.56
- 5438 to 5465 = 3.37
